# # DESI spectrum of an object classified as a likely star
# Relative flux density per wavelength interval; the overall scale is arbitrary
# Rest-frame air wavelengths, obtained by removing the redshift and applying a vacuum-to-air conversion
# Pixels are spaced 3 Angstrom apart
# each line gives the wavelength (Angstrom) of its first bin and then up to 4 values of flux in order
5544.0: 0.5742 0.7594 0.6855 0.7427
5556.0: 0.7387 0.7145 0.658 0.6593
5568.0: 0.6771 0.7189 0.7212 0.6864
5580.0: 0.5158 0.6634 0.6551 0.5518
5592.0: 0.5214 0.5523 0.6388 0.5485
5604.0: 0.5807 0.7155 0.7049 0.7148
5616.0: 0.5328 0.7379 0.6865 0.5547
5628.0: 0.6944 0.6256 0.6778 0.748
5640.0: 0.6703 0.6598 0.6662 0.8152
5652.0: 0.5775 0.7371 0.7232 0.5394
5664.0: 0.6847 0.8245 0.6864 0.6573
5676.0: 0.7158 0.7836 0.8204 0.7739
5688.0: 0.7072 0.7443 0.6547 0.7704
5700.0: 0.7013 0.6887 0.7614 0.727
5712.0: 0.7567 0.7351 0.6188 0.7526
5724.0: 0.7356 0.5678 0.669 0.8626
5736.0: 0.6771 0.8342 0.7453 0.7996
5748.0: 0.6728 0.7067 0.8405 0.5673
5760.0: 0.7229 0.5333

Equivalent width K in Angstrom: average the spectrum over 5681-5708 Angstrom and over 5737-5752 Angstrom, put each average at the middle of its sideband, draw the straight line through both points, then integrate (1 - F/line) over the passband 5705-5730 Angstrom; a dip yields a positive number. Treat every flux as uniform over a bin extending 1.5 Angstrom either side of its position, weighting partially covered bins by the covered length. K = 1.3 Angstrom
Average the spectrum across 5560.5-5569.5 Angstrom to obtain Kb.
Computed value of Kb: 0.665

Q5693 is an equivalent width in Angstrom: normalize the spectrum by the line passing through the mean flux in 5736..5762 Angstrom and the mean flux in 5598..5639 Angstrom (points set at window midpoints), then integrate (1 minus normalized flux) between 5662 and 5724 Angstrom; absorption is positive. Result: -2.66 Angstrom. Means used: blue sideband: 0.655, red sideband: 0.729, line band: 0.727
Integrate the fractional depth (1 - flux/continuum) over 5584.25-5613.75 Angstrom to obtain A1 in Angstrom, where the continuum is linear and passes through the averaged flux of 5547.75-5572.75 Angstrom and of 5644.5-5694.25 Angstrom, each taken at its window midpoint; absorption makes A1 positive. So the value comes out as 3.74 Angstrom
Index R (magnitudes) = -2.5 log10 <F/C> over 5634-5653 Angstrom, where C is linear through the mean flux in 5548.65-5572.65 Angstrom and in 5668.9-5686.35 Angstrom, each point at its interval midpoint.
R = 0.06 mag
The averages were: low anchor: 0.7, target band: 0.692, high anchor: 0.74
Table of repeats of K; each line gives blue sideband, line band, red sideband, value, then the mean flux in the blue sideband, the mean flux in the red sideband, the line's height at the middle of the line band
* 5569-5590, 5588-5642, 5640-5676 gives 2.4 Angstrom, 0.648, 0.689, 0.666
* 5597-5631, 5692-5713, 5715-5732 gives -1.5 Angstrom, 0.646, 0.68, 0.674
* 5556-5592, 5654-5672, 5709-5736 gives -0.2 Angstrom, 0.654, 0.711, 0.688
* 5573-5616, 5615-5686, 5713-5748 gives -2.9 Angstrom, 0.622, 0.725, 0.665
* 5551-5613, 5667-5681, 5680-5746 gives -0.4 Angstrom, 0.65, 0.732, 0.708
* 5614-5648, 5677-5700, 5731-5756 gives -1.1 Angstrom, 0.663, 0.761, 0.713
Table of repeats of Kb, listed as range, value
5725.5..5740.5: 0.722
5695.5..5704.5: 0.72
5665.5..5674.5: 0.723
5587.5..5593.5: 0.537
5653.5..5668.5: 0.702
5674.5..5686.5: 0.773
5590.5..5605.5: 0.568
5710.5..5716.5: 0.746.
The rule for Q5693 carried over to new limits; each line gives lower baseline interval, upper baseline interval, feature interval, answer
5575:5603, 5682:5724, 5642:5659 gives -0.8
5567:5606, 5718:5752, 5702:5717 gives -0.5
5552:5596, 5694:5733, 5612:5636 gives 0.7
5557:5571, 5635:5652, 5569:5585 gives 0.6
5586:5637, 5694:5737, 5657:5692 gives -2.0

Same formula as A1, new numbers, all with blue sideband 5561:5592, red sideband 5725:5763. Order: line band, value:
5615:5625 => 0.29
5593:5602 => 1.03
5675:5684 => -1.16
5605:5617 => -0.19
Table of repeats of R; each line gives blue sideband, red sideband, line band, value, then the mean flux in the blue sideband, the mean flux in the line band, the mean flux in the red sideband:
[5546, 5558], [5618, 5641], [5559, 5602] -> 0.13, 0.73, 0.63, 0.673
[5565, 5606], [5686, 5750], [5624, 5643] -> -0.01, 0.621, 0.664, 0.723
